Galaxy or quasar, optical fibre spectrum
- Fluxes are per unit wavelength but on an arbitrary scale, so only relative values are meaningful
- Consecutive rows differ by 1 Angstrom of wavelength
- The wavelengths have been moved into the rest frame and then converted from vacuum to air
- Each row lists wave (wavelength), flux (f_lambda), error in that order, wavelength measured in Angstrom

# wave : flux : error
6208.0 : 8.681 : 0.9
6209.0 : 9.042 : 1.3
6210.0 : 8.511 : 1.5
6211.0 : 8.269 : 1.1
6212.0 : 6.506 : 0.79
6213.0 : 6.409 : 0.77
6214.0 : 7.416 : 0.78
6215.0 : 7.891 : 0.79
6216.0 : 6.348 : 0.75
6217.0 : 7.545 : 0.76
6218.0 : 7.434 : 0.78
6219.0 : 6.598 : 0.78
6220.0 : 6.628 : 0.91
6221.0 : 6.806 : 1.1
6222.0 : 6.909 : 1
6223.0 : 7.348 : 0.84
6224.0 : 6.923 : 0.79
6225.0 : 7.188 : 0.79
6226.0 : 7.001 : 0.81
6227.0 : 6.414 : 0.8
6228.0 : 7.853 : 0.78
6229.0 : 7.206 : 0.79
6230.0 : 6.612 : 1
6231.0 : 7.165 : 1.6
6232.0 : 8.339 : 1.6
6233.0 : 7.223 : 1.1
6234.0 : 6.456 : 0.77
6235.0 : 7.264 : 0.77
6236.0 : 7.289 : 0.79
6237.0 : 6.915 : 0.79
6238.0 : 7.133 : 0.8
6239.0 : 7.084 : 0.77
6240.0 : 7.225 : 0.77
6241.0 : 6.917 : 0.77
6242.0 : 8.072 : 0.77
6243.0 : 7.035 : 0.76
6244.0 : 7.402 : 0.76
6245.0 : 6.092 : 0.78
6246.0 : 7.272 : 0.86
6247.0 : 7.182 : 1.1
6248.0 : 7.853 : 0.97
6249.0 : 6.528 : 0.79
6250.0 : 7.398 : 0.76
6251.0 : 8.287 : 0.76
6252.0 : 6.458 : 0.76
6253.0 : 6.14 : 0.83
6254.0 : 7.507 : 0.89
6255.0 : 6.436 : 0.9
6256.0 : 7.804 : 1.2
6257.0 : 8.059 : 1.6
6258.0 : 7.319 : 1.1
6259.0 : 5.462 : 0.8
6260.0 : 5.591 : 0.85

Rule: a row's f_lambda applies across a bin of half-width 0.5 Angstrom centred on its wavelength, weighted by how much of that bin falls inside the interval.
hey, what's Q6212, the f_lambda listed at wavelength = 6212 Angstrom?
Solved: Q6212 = 6.506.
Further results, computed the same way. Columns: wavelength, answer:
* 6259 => 5.462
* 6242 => 8.072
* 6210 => 8.511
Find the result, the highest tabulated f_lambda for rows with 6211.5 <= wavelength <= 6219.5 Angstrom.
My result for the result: 7.891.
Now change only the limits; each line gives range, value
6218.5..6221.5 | 6.806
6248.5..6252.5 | 8.287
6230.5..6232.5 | 8.339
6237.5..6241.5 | 7.225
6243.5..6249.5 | 7.853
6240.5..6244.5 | 8.072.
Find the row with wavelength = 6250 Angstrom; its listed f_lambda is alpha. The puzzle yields 7.398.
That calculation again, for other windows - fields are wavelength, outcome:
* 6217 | 7.545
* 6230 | 6.612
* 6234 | 6.456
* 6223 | 7.348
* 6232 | 8.339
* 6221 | 6.806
